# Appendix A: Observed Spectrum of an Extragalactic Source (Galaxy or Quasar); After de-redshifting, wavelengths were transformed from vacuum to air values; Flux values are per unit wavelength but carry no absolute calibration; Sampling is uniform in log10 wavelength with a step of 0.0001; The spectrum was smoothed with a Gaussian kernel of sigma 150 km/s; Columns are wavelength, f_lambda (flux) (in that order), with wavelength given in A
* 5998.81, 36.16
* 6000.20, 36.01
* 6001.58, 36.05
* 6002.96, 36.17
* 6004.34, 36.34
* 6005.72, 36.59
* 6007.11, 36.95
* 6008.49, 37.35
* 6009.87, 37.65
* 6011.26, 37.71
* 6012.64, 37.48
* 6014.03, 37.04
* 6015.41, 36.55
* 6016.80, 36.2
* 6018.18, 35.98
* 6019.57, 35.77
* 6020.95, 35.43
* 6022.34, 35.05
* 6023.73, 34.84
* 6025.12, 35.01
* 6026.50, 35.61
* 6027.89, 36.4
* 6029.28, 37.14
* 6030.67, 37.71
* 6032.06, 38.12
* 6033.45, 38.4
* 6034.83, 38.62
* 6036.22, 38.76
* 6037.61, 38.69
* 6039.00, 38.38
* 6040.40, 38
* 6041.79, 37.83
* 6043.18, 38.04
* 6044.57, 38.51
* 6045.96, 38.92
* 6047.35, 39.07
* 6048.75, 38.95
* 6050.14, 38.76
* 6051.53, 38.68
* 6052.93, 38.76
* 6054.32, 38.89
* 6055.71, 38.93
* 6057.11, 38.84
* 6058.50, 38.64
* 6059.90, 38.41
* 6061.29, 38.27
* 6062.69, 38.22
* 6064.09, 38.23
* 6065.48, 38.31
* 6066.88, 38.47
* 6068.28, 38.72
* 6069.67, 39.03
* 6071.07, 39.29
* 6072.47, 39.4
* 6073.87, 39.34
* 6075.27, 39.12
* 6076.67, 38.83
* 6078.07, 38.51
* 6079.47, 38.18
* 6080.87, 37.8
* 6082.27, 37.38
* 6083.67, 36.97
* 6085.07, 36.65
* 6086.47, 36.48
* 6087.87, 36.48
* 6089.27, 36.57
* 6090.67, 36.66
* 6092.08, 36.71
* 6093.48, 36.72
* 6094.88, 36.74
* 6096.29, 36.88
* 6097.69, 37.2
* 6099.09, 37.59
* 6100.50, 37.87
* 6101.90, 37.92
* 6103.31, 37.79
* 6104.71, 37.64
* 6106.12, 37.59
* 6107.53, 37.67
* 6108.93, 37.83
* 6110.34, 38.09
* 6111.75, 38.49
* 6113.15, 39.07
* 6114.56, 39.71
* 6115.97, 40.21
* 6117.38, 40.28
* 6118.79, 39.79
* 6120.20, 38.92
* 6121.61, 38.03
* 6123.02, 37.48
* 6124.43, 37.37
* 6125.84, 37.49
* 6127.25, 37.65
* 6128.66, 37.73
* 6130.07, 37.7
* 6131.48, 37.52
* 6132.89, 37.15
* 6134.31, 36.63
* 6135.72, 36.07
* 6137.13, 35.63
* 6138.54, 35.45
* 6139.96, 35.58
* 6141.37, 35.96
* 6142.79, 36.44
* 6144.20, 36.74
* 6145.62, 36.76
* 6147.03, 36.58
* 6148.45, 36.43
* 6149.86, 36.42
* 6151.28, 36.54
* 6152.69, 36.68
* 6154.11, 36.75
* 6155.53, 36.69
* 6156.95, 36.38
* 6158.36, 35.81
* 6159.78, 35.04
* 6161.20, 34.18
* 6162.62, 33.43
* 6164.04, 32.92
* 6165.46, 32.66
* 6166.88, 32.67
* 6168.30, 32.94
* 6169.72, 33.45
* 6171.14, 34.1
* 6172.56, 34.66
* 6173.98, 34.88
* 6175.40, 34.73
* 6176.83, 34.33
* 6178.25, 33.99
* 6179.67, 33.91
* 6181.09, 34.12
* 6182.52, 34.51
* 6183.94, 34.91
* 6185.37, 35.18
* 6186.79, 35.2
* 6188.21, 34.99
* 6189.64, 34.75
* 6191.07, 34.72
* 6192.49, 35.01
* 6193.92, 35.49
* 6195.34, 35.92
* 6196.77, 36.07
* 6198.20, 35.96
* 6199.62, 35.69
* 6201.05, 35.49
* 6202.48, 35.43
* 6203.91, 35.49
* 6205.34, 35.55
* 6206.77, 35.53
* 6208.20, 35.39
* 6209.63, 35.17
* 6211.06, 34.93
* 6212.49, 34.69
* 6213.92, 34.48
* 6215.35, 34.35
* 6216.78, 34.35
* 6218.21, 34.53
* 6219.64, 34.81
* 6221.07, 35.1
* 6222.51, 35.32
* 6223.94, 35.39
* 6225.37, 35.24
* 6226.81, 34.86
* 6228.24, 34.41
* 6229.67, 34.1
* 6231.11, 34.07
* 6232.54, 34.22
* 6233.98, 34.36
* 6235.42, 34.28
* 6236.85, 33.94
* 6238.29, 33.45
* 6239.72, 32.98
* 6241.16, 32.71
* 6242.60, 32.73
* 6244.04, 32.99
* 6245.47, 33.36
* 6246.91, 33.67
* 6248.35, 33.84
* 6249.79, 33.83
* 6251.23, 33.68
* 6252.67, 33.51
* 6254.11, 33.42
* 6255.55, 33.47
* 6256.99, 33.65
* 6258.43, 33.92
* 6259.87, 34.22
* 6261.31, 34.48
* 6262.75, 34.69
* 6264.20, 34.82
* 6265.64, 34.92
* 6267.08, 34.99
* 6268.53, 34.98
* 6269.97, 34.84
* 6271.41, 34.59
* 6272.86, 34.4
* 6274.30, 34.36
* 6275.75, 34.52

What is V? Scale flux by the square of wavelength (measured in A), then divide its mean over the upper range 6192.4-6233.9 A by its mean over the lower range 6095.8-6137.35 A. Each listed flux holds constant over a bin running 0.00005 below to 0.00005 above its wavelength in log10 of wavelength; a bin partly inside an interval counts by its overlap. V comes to 1.0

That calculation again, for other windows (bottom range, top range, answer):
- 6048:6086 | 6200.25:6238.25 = 0.95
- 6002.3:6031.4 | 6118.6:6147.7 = 1.06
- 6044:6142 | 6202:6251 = 0.95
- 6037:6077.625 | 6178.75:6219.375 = 0.95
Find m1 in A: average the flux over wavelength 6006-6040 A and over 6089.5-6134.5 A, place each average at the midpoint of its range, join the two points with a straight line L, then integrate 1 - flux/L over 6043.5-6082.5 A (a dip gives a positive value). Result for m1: -1.4 A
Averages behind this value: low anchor 36.9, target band 38.7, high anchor 37.9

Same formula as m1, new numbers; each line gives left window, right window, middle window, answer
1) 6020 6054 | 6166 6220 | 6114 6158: -1.7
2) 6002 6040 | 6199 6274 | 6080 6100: -0.5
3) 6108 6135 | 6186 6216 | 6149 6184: 1.8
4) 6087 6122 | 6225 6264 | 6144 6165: 0.4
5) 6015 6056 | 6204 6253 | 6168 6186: 0.4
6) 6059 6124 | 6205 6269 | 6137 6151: 0.2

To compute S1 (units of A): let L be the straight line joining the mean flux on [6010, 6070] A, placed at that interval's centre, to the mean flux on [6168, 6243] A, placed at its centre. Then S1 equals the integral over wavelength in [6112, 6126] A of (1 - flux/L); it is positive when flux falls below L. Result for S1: -1.0 A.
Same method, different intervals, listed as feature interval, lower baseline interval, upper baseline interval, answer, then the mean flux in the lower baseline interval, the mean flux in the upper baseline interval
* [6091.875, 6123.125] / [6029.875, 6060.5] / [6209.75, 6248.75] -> -0.9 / 38.5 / 34.2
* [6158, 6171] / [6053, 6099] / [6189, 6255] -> 0.8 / 38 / 34.5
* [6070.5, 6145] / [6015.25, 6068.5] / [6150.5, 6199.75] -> -2.7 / 37.7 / 34.8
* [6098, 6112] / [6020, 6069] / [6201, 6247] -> -0.4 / 37.9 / 34.5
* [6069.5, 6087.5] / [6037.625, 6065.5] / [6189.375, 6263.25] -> -0.1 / 38.5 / 34.5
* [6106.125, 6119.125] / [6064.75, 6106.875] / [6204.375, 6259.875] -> -0.6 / 37.8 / 34.2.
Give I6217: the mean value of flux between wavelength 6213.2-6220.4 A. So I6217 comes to 34.6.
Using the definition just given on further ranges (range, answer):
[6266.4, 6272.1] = 34.9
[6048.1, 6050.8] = 38.9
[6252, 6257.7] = 33.5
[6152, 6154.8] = 36.7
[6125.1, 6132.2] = 37.7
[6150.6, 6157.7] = 36.6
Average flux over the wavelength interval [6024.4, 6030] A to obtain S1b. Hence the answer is 36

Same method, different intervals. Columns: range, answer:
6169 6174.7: 34.3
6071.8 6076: 39.2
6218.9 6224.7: 35.2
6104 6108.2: 37.6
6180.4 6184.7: 34.5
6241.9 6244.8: 32.9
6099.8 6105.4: 37.8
